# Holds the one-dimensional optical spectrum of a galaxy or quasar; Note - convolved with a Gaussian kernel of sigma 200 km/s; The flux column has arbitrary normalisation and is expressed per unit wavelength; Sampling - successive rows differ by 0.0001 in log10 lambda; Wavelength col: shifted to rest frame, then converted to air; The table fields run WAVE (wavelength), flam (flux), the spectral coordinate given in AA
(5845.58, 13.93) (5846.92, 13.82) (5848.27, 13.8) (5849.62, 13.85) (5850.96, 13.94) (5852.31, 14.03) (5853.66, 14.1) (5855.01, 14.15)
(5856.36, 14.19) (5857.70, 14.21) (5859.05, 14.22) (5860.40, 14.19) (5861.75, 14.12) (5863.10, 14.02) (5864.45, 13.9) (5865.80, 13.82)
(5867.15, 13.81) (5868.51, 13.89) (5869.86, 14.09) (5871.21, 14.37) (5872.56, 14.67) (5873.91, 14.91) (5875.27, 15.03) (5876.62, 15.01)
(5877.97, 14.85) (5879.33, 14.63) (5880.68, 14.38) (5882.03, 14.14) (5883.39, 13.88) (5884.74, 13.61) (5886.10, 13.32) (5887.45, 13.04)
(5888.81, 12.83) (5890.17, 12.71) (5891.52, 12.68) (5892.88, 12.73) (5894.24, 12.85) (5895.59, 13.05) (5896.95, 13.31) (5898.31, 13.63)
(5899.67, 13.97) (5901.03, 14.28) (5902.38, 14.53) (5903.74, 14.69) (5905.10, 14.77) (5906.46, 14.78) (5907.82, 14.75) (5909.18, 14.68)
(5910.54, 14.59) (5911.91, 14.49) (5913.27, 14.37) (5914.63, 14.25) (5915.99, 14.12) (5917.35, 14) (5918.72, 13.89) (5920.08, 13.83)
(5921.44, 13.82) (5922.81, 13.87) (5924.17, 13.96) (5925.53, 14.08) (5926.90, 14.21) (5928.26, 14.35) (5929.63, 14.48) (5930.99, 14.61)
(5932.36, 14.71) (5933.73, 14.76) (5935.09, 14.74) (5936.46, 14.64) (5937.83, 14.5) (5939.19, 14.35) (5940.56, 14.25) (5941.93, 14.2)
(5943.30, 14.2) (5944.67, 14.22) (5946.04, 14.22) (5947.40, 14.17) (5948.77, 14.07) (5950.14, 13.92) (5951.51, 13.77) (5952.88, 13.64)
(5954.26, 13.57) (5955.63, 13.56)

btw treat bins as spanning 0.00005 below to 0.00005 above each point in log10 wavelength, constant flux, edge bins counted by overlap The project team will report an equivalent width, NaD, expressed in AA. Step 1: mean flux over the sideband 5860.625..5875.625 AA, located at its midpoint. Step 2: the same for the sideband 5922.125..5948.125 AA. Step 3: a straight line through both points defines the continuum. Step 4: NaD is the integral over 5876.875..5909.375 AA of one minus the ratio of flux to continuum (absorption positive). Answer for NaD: 1.0 AA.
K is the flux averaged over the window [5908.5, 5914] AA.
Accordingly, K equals 14.5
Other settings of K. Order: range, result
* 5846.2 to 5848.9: 13.8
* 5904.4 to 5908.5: 14.8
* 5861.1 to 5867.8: 13.9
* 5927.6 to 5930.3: 14.4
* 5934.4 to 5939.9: 14.6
